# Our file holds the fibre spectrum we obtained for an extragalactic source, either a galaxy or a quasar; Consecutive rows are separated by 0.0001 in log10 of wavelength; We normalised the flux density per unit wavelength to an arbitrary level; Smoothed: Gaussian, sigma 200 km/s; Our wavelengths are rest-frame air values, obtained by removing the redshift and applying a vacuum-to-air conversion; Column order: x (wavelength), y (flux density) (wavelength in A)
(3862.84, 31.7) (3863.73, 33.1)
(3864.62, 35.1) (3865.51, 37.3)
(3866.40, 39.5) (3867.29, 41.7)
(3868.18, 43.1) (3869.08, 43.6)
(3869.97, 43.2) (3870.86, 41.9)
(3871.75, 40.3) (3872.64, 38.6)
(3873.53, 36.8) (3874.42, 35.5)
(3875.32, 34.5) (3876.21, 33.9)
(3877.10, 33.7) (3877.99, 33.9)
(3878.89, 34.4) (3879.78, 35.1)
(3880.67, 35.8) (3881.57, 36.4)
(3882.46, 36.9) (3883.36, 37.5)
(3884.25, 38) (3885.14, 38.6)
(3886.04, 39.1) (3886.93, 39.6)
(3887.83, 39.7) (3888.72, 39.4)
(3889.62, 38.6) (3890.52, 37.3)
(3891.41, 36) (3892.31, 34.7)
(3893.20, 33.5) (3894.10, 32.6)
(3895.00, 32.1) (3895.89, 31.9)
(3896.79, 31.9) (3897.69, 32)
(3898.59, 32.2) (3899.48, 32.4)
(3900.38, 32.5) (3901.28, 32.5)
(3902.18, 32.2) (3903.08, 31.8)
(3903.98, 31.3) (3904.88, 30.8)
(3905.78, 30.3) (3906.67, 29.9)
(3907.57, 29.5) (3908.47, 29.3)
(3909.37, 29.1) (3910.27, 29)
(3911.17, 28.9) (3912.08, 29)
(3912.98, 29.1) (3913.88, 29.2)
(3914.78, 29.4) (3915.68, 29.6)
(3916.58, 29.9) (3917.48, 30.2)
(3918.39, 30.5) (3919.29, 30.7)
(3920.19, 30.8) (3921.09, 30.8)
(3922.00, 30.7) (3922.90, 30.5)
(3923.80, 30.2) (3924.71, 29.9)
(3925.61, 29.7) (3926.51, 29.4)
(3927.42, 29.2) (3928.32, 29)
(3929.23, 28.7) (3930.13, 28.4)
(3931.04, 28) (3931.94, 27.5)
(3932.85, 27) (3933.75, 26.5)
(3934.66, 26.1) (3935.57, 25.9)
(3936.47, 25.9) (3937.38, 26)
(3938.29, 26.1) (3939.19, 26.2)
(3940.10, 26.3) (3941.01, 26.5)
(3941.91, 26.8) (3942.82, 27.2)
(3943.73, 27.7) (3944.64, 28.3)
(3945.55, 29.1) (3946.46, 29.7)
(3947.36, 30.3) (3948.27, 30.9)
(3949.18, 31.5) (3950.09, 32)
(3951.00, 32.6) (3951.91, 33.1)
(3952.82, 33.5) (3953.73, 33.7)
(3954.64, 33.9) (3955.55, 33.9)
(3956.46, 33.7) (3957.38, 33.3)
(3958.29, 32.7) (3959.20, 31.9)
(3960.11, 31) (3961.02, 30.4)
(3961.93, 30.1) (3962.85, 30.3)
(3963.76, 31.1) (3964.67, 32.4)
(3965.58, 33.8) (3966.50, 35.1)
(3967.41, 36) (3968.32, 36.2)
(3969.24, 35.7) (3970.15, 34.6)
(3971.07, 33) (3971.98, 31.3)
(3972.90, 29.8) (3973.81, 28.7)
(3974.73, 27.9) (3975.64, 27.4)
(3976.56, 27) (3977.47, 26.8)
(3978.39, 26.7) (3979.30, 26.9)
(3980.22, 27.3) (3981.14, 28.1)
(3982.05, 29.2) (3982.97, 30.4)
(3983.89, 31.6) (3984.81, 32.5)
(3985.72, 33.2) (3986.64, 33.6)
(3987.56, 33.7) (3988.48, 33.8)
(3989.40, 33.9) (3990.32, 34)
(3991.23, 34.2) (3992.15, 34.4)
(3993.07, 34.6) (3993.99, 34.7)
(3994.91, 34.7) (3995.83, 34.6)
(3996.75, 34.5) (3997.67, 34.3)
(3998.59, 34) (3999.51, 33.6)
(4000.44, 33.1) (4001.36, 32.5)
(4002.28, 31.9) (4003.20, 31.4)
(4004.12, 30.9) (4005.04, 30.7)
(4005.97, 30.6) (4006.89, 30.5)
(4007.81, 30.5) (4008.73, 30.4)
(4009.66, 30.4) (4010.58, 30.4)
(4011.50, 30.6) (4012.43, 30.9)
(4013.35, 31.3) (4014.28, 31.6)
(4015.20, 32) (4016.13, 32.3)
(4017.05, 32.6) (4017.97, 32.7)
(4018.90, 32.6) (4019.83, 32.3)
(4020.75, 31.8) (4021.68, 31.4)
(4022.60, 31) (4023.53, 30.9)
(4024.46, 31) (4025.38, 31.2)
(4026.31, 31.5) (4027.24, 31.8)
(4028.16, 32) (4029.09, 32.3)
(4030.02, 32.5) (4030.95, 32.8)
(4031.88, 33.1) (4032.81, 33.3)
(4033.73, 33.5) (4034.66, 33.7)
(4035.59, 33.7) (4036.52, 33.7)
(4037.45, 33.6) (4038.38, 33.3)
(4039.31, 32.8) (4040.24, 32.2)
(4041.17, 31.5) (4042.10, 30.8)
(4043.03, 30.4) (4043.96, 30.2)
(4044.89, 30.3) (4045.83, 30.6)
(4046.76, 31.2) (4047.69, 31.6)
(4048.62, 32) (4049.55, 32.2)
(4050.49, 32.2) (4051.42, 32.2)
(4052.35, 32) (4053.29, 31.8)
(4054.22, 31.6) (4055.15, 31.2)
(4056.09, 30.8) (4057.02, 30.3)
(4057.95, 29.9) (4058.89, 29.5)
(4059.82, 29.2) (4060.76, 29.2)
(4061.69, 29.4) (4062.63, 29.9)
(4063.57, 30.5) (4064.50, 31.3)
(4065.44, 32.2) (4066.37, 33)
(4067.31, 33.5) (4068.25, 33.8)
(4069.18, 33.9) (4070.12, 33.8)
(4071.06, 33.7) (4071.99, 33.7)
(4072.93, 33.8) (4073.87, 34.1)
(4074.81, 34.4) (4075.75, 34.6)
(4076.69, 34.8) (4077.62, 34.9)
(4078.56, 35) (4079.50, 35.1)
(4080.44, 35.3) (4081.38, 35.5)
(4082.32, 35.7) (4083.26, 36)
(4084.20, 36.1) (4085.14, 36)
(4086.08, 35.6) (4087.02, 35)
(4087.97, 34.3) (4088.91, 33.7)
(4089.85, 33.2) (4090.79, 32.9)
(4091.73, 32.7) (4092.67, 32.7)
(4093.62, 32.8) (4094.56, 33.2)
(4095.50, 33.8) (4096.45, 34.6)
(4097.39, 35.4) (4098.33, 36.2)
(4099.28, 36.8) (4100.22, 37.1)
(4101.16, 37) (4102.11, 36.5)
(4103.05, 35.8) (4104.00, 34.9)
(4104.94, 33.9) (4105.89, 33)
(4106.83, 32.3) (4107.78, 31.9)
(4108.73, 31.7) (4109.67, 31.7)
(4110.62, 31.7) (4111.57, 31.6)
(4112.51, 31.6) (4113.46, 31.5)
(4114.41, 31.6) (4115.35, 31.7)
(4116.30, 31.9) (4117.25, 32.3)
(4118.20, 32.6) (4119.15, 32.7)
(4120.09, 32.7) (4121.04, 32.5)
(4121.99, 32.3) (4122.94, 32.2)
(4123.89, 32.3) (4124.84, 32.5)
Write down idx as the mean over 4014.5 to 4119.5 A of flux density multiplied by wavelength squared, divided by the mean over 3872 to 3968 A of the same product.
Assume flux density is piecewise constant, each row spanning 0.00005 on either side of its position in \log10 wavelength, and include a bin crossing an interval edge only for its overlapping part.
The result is 1.1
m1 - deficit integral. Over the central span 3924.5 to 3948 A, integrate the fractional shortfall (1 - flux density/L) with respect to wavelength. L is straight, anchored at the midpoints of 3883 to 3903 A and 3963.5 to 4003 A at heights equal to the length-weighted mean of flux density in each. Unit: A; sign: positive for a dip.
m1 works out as 4.2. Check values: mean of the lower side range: 35.1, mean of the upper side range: 32.2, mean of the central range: 27.8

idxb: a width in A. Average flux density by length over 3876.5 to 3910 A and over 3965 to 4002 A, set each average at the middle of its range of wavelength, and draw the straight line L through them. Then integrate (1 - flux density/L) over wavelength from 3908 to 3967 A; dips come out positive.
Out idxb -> 5.9 A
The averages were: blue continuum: 34.1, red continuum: 32.2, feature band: 29.8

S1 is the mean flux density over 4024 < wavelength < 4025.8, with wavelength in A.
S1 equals 31.2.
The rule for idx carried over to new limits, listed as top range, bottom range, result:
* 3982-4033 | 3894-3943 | 1.15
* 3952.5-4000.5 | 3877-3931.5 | 1.03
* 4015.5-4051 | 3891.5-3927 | 1.11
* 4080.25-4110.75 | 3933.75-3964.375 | 1.24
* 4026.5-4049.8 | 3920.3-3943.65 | 1.21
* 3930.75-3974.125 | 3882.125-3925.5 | 0.96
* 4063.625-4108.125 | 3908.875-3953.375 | 1.28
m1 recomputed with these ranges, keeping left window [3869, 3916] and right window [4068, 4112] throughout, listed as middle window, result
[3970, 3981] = 1.8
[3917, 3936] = 2.9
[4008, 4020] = 1.0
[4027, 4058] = 2.1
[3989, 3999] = 0.0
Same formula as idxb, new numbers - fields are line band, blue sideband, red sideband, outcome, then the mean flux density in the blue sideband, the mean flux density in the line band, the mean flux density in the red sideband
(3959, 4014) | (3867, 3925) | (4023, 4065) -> 1.2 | 33.9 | 31.7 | 31.6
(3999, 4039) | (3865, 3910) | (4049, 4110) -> 2.4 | 35.4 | 32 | 33.4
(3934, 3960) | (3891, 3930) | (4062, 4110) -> 1.4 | 30.7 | 29.8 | 34.1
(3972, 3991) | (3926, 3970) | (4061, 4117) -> 0.5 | 30.3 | 30.2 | 33.7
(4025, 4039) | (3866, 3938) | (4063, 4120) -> 0.3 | 32.8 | 32.8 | 33.8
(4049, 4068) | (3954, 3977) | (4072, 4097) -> 1.6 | 32.1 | 31.1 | 34.4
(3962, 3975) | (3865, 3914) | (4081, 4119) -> 0.7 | 34.9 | 32.5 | 33.8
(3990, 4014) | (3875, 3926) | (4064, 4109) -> 0.8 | 32.8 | 32.4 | 34.3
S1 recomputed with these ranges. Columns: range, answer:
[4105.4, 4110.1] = 32.1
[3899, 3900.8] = 32.5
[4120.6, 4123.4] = 32.3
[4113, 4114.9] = 31.6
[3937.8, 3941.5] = 26.3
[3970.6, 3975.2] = 30.1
